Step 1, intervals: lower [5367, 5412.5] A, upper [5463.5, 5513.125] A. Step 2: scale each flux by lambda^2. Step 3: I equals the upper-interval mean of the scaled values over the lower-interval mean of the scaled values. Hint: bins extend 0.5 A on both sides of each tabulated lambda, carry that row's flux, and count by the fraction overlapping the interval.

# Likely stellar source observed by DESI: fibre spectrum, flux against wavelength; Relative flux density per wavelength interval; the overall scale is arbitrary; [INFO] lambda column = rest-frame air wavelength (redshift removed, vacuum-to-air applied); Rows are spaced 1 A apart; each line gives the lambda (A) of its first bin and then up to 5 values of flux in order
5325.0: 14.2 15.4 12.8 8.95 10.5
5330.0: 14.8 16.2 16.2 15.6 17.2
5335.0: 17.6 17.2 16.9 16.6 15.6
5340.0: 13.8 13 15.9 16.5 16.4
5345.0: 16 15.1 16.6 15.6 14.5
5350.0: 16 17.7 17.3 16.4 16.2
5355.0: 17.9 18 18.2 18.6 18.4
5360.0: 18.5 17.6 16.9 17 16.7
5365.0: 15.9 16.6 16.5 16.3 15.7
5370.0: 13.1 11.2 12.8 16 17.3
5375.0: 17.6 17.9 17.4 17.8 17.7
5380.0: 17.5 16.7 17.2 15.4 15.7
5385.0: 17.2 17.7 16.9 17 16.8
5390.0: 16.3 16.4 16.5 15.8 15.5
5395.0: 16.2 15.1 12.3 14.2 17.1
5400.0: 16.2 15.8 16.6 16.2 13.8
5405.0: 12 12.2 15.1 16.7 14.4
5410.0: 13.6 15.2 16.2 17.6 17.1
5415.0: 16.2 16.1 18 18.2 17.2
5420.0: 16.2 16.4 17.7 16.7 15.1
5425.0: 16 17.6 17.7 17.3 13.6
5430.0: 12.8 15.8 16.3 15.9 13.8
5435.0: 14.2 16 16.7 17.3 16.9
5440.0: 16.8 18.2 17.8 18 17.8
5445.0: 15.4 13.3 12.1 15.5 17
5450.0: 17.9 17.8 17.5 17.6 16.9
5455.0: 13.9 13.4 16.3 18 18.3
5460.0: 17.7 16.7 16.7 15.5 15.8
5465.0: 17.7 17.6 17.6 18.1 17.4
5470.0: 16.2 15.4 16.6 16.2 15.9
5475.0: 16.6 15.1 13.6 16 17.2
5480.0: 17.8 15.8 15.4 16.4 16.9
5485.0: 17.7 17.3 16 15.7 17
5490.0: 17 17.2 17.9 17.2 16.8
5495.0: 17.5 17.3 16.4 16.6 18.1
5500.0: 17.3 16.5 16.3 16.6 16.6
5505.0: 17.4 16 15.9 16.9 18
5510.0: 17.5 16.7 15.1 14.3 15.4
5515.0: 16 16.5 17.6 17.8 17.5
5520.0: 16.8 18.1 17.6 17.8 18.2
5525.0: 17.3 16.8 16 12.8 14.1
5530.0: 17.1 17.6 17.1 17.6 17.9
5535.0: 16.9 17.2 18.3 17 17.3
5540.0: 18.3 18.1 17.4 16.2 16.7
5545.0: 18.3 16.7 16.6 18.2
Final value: 1.10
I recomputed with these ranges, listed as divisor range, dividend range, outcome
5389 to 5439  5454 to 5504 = 1.08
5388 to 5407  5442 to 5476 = 1.10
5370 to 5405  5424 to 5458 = 1.03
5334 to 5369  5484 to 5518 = 1.07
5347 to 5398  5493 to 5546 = 1.09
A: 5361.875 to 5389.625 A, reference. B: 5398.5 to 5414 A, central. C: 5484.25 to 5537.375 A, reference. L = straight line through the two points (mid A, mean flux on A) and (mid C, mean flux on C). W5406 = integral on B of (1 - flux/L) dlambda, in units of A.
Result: 1.1 A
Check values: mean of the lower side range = 16.4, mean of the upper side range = 16.8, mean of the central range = 15.3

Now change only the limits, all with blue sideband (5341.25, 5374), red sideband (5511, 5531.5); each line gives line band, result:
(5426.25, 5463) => 0.4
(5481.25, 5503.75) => -0.5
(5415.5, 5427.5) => -0.4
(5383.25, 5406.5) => 1.0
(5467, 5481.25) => 0.1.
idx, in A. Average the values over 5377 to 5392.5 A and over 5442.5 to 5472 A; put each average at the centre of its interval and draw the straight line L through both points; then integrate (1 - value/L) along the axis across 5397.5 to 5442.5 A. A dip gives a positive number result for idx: 2.0 A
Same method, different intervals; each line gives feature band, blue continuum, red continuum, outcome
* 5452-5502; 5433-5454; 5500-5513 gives -0.5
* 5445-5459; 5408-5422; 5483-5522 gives 0.5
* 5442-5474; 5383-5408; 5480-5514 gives -0.5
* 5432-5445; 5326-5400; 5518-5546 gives 0.0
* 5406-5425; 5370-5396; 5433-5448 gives -0.1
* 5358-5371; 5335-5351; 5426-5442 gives -0.5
